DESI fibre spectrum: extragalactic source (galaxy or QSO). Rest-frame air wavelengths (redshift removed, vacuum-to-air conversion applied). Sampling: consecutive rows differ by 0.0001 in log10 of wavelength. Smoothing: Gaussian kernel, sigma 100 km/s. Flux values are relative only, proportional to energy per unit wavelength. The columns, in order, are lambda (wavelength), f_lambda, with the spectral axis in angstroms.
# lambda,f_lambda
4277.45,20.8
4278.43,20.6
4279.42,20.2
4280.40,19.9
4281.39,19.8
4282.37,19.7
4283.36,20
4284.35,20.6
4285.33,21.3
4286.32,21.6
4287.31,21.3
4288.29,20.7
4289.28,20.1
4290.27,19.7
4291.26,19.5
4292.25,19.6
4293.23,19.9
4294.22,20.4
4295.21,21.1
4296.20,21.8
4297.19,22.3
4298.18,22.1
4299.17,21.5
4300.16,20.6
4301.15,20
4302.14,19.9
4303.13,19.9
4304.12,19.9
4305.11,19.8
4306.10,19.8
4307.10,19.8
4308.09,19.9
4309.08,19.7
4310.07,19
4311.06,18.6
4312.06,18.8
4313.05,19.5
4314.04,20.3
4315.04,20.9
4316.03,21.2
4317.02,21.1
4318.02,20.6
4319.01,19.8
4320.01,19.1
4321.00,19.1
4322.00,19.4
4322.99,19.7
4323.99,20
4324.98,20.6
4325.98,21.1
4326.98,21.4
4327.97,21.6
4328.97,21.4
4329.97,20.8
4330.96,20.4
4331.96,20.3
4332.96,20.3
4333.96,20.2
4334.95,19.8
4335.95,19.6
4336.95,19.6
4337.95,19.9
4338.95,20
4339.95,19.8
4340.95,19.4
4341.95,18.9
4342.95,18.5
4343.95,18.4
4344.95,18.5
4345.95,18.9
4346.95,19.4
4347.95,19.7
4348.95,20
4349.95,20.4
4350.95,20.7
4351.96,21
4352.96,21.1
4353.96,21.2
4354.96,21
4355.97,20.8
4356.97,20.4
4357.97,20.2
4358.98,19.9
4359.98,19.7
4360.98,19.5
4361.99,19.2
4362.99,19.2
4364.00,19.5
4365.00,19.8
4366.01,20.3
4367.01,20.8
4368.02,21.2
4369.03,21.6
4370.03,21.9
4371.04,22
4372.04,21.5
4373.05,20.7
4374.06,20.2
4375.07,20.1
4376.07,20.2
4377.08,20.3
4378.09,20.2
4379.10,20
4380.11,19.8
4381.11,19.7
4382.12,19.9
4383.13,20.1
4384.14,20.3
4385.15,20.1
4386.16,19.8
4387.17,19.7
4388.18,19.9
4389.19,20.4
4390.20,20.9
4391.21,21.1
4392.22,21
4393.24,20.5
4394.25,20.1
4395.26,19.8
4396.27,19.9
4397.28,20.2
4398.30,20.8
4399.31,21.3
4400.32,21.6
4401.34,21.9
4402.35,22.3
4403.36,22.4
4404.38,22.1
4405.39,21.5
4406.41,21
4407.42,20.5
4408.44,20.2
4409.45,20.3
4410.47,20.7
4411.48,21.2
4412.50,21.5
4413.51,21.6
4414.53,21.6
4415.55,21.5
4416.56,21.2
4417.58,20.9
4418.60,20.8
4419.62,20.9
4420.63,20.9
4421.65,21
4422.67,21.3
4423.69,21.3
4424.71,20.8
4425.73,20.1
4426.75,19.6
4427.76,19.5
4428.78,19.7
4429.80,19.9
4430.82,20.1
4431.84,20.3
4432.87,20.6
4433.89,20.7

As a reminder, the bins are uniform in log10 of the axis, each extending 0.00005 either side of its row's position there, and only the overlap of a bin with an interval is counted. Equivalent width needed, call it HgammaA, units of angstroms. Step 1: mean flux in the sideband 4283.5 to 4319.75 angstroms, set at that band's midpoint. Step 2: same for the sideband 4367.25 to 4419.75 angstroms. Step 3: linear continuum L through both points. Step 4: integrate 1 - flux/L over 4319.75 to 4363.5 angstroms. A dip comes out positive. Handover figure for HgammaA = 1.1 angstroms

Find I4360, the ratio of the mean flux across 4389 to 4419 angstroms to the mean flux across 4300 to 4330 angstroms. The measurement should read 1.0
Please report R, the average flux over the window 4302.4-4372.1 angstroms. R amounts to 20.1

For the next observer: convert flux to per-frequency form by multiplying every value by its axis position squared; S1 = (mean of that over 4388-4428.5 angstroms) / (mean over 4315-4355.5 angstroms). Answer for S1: 1.1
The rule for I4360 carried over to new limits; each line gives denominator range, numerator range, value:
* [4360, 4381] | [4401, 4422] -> 1.04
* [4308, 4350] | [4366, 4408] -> 1.04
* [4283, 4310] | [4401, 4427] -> 1.03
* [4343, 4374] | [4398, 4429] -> 1.04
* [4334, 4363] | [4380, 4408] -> 1.04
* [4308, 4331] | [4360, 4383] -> 1.01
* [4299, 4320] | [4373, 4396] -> 1.01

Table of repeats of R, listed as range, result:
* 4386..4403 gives 20.7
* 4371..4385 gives 20.3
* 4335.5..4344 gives 19.4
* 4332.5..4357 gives 19.9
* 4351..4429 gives 20.6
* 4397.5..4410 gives 21.3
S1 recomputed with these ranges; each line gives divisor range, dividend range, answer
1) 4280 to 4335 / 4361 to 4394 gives 1.03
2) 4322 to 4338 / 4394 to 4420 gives 1.07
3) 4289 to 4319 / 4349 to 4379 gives 1.04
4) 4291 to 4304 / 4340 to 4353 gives 0.97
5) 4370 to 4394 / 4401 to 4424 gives 1.06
